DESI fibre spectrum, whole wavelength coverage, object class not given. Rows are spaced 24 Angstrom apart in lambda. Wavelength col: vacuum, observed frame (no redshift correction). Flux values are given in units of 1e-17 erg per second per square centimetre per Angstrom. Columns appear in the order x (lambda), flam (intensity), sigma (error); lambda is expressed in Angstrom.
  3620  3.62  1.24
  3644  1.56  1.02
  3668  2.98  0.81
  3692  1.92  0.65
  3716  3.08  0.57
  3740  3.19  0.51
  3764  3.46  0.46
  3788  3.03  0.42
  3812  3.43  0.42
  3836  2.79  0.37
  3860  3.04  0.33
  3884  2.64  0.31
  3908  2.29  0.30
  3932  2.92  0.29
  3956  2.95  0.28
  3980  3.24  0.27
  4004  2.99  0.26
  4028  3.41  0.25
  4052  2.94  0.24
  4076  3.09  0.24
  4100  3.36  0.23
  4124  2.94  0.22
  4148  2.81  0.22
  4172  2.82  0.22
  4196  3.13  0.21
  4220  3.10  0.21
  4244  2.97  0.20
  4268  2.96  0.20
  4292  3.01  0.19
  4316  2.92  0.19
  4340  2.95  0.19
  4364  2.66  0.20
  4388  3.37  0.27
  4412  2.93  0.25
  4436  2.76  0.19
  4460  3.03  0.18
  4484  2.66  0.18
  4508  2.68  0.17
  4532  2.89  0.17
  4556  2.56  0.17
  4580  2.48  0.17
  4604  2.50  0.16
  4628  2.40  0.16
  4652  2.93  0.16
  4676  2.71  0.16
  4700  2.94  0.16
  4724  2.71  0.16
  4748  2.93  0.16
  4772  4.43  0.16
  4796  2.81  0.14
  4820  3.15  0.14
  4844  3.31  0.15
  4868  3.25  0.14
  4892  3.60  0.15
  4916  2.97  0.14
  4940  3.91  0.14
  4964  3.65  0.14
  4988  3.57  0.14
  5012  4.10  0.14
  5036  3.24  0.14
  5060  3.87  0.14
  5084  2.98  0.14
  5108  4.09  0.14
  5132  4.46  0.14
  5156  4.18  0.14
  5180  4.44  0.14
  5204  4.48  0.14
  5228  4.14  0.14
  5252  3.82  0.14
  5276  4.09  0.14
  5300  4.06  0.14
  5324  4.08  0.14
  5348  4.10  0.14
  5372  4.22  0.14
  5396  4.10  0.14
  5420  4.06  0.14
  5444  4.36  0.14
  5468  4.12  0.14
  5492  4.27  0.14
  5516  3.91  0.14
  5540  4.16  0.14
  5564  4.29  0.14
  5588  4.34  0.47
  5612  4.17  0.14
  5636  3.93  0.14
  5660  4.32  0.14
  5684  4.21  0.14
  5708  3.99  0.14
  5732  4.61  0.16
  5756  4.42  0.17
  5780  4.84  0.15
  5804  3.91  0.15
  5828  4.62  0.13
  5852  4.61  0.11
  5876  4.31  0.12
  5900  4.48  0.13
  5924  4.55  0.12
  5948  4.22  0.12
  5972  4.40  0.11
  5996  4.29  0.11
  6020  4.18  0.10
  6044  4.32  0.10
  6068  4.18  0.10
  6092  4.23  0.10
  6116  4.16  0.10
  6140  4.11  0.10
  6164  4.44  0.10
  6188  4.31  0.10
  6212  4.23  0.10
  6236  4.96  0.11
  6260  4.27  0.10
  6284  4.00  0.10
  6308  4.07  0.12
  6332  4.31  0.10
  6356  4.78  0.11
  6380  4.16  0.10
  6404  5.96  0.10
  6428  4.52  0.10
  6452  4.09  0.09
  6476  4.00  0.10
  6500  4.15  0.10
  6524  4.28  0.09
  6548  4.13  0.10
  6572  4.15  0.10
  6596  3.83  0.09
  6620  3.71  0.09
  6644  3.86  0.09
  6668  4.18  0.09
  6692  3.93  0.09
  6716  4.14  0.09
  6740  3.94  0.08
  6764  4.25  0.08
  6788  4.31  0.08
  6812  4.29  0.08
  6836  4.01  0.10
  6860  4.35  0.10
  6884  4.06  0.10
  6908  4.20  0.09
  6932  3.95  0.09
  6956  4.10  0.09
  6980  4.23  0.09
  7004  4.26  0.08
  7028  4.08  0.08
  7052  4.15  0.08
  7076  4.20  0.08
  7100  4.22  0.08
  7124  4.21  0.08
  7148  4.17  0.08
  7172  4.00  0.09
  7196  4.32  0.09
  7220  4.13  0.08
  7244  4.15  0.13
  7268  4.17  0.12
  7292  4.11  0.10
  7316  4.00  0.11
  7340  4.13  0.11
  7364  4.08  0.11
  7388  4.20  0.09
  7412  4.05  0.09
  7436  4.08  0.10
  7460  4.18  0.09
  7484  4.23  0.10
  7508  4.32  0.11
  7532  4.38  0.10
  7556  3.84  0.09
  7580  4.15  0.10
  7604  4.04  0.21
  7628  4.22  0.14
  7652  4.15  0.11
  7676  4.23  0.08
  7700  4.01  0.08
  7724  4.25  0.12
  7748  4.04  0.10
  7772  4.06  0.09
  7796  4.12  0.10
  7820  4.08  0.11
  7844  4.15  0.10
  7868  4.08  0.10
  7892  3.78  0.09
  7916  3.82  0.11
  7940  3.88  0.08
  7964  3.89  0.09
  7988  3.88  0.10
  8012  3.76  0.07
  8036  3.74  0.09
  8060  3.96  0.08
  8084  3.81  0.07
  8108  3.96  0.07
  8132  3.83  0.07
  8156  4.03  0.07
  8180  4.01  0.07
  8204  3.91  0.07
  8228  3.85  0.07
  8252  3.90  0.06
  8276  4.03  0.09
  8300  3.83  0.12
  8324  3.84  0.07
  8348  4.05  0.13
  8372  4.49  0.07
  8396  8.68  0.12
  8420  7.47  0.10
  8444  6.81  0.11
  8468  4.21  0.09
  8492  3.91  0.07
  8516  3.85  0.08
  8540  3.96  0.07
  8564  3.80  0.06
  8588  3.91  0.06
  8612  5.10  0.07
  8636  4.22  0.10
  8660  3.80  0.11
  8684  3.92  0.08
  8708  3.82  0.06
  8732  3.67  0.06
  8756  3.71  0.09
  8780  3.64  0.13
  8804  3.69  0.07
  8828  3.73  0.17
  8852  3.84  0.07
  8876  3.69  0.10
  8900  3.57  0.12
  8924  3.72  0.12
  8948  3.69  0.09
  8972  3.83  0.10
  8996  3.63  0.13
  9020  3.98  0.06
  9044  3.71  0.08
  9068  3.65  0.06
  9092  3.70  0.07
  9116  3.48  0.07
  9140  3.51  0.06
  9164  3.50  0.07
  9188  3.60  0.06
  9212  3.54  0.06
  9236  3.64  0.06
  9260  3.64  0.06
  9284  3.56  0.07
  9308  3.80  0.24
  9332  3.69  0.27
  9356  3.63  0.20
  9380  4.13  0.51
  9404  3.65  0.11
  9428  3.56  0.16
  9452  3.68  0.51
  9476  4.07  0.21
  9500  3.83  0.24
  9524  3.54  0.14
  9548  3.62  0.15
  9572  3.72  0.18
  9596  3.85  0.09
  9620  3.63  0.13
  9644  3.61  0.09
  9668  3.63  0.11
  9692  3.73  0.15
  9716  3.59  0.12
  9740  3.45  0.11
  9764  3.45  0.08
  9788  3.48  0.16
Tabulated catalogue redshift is 0.281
